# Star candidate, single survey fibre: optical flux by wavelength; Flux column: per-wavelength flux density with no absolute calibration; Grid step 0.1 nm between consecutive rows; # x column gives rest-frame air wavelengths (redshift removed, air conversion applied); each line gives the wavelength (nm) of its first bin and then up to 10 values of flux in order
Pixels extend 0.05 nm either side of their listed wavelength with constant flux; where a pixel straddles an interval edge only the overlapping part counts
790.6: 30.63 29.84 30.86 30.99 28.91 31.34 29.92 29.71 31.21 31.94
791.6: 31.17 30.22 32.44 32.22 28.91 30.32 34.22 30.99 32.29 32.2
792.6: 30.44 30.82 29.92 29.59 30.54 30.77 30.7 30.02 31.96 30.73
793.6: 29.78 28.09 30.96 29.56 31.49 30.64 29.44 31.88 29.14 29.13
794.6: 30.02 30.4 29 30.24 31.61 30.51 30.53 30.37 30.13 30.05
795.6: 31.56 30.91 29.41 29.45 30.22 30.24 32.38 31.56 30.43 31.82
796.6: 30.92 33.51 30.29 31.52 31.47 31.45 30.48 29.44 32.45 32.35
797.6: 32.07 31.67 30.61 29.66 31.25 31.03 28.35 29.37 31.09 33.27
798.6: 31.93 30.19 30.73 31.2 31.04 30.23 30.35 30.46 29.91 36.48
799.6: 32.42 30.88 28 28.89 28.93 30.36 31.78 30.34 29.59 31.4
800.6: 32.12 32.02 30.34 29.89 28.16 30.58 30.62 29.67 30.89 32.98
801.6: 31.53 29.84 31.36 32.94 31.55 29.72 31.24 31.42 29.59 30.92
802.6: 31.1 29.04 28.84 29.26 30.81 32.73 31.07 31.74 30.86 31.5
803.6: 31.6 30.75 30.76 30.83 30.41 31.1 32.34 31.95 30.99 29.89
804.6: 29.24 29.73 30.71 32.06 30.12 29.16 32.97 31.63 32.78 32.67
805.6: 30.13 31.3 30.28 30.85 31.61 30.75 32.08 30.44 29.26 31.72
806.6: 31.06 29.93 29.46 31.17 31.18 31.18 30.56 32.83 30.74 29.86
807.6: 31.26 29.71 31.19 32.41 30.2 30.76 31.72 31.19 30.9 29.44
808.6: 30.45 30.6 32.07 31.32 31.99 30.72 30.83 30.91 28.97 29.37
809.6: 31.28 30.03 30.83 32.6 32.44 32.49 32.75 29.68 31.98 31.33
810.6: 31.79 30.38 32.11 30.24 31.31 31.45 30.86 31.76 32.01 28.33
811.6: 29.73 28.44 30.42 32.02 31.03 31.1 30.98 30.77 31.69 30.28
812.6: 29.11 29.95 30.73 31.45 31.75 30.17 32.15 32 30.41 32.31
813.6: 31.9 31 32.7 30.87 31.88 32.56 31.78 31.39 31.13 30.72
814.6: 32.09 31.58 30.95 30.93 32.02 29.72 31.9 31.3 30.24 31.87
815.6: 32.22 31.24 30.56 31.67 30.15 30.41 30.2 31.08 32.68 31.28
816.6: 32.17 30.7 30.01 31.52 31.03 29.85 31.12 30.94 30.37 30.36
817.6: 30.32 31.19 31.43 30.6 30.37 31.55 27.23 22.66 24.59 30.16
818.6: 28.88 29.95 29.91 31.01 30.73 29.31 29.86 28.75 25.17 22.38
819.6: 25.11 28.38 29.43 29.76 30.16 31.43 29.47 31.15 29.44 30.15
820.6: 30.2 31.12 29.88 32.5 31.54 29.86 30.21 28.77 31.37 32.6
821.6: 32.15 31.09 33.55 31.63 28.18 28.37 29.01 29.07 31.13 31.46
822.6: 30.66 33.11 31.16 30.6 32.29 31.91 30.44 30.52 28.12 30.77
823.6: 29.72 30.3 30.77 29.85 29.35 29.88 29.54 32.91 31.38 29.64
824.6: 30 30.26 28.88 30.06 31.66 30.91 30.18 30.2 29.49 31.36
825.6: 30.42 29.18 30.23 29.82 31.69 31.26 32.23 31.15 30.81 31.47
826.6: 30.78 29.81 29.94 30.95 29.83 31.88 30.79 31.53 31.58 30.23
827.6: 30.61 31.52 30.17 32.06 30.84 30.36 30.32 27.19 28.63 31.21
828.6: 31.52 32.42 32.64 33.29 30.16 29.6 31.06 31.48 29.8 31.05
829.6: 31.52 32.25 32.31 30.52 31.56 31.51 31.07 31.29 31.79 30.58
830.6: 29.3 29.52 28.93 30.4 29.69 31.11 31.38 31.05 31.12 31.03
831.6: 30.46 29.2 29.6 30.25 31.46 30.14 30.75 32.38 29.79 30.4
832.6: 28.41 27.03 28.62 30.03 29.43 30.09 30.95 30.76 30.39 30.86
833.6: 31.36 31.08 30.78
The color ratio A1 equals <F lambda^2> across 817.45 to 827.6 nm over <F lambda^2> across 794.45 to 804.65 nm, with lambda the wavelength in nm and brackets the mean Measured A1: 1.04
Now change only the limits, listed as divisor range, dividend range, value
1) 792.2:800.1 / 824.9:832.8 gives 1.08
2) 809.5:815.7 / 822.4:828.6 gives 1.01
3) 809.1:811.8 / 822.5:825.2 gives 1.02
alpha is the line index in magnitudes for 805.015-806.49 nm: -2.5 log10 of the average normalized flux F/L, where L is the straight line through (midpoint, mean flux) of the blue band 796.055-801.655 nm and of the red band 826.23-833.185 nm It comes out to -0.01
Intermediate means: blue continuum 30.9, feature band 31.1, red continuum 30.6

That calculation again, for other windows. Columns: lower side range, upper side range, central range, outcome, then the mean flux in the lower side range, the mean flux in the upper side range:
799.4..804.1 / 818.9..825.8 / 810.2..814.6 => -0.02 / 30.8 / 30.2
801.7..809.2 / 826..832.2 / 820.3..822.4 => 0.01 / 30.9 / 30.8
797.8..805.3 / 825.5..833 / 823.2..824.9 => 0.02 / 30.8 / 30.6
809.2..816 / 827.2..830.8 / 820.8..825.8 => 0.01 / 31.1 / 30.9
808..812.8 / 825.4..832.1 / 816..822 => 0.03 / 30.9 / 30.8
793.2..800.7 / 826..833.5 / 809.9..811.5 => -0.03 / 30.7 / 30.7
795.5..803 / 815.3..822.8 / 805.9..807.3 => -0.01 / 30.8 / 30.1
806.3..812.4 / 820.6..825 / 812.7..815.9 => -0.02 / 30.9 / 30.6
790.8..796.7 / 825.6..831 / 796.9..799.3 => -0.01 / 30.7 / 30.8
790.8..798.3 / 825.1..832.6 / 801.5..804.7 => -0.01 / 30.7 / 30.7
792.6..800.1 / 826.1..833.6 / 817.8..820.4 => 0.07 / 30.7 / 30.7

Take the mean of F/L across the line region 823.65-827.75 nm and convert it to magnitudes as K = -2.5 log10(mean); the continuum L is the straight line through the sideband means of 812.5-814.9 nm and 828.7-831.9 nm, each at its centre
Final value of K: 0.01 mag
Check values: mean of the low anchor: 31.3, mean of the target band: 30.6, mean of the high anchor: 30.9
